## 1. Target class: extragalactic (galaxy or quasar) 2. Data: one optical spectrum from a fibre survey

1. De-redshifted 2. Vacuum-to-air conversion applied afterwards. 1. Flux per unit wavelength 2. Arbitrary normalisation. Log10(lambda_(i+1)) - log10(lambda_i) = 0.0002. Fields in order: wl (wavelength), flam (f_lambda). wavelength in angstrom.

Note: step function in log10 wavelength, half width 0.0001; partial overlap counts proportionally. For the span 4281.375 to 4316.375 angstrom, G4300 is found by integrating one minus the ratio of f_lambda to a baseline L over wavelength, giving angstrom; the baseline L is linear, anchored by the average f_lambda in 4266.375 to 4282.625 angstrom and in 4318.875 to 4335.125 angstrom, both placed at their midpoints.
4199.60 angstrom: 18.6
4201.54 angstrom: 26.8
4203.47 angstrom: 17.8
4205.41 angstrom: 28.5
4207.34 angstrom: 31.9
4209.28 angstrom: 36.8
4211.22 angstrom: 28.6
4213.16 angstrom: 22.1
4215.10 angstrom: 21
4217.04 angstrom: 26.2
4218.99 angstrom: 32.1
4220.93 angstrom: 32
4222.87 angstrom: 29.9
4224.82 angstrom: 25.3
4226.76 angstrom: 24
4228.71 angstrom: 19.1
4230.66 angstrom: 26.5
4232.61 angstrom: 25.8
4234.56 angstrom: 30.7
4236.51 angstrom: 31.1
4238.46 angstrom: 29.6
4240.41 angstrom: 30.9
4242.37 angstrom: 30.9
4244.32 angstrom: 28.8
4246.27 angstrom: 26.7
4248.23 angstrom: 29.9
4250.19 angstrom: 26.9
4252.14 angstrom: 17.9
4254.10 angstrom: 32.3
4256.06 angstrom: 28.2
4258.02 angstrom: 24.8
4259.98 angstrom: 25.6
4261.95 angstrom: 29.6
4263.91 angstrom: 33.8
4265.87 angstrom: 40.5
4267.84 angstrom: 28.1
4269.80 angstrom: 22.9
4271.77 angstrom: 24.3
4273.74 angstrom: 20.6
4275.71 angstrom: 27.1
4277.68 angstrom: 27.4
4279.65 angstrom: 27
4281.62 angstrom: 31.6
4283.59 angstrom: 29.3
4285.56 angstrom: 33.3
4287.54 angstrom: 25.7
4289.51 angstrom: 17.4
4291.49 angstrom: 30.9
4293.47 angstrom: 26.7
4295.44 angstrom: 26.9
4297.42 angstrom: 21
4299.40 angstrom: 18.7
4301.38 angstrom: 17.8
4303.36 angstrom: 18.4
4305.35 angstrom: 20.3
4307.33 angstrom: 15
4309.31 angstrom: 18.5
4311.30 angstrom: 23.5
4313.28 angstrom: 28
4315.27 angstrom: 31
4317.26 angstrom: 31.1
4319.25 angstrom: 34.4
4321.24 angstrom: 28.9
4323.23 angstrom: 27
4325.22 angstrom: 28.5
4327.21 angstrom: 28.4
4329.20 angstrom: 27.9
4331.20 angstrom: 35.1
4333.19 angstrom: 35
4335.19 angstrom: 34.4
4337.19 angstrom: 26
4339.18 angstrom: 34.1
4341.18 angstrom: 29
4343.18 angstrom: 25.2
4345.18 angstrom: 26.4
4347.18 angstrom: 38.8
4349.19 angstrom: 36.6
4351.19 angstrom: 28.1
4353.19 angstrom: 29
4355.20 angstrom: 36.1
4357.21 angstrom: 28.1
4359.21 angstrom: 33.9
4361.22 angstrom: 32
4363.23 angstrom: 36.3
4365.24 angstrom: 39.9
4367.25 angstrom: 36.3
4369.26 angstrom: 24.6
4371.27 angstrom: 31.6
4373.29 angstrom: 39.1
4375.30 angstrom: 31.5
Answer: 5.5 angstrom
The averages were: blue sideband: 26.5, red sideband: 30.7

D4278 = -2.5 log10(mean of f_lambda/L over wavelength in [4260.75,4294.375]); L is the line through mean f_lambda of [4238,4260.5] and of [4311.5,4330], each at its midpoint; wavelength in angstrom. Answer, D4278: 0.01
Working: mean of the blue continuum 27.7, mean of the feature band 28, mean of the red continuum 29.2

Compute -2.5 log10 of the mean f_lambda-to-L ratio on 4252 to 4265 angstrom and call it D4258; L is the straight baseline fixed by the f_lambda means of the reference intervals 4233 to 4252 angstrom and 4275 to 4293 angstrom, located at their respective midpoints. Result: 0.01 mag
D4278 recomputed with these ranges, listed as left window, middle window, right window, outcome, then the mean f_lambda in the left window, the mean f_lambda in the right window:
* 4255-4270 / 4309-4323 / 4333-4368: 0.11 mag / 29.5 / 32.4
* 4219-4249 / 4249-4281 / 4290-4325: -0.03 mag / 28.2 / 24.6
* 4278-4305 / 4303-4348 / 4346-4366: 0.06 mag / 24.9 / 33.7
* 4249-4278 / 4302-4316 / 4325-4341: 0.34 mag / 27.3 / 31.2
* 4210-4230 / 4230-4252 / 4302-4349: -0.08 mag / 26.2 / 28.1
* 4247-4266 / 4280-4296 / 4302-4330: -0.03 mag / 28.4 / 25.7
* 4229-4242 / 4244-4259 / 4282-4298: 0.05 mag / 28.6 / 26.7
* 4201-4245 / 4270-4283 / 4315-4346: 0.11 mag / 27.7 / 30.2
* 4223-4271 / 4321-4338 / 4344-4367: 0.06 mag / 27.9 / 33.2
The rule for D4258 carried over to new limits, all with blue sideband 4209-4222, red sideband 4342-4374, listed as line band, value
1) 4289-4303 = 0.32 mag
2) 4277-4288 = 0.03 mag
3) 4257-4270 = -0.01 mag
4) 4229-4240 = 0.01 mag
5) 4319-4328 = 0.08 mag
